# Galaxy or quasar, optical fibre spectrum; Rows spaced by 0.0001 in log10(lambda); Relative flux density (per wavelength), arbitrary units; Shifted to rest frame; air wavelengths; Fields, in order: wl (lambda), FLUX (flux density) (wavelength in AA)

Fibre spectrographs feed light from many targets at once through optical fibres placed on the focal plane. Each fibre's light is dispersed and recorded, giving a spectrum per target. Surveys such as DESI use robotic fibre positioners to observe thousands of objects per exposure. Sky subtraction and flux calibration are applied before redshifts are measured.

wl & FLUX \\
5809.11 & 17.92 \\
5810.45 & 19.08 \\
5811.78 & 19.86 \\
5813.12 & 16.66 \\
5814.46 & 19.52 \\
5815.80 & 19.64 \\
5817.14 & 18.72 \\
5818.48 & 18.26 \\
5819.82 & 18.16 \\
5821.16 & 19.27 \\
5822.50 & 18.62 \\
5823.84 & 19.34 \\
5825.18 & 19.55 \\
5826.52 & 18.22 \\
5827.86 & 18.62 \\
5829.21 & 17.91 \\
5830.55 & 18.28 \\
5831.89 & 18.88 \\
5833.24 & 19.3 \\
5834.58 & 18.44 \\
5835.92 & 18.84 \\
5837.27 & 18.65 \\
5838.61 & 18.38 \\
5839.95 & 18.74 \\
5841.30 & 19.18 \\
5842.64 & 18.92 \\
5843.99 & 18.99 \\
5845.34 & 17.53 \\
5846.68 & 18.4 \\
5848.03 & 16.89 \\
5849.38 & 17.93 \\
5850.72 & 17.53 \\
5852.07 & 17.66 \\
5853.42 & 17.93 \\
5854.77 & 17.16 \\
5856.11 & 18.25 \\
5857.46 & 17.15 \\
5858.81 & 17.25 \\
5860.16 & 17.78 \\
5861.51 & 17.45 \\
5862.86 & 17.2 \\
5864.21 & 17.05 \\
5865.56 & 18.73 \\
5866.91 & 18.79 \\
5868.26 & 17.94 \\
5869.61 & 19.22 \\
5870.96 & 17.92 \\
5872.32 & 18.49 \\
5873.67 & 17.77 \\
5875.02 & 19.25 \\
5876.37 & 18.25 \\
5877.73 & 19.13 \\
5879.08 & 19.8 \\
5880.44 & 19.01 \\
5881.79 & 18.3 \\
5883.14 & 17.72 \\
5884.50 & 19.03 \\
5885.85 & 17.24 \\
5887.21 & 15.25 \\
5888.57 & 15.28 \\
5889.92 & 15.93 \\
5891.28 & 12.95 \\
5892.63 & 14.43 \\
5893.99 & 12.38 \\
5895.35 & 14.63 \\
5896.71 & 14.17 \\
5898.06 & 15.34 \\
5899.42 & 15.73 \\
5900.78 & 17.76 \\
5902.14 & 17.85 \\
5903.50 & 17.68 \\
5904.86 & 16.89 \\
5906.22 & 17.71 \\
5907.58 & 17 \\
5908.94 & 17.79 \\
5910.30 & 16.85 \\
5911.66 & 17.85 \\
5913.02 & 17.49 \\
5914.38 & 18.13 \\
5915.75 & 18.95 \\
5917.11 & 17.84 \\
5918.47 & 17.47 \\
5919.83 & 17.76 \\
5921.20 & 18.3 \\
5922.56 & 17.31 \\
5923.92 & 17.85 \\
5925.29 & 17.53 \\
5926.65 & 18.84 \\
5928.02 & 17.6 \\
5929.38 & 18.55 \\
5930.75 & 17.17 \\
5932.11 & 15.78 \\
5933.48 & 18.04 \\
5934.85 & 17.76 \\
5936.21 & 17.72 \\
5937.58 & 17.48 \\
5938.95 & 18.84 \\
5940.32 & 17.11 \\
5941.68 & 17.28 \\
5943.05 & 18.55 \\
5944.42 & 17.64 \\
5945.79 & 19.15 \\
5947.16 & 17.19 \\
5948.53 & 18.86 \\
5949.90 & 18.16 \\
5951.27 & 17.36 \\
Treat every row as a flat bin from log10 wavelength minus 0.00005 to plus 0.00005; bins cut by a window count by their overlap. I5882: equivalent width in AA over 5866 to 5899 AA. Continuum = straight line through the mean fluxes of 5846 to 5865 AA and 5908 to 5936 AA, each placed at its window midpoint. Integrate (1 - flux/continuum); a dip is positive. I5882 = 1.2 AA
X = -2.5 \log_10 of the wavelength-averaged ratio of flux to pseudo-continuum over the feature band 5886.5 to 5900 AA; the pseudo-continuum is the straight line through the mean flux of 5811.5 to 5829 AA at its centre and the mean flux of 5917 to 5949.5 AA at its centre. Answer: 0.24 mag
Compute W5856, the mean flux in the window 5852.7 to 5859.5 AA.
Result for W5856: 17.6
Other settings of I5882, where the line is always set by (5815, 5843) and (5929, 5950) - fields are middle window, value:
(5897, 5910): 0.8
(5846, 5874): 1.0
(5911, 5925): 0.1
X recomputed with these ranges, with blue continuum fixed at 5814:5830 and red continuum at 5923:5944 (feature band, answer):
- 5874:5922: 0.062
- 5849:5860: 0.053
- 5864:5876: -0.004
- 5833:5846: -0.003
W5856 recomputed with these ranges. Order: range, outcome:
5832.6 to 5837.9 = 18.8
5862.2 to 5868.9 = 18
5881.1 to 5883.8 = 18.1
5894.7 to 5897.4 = 14.4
